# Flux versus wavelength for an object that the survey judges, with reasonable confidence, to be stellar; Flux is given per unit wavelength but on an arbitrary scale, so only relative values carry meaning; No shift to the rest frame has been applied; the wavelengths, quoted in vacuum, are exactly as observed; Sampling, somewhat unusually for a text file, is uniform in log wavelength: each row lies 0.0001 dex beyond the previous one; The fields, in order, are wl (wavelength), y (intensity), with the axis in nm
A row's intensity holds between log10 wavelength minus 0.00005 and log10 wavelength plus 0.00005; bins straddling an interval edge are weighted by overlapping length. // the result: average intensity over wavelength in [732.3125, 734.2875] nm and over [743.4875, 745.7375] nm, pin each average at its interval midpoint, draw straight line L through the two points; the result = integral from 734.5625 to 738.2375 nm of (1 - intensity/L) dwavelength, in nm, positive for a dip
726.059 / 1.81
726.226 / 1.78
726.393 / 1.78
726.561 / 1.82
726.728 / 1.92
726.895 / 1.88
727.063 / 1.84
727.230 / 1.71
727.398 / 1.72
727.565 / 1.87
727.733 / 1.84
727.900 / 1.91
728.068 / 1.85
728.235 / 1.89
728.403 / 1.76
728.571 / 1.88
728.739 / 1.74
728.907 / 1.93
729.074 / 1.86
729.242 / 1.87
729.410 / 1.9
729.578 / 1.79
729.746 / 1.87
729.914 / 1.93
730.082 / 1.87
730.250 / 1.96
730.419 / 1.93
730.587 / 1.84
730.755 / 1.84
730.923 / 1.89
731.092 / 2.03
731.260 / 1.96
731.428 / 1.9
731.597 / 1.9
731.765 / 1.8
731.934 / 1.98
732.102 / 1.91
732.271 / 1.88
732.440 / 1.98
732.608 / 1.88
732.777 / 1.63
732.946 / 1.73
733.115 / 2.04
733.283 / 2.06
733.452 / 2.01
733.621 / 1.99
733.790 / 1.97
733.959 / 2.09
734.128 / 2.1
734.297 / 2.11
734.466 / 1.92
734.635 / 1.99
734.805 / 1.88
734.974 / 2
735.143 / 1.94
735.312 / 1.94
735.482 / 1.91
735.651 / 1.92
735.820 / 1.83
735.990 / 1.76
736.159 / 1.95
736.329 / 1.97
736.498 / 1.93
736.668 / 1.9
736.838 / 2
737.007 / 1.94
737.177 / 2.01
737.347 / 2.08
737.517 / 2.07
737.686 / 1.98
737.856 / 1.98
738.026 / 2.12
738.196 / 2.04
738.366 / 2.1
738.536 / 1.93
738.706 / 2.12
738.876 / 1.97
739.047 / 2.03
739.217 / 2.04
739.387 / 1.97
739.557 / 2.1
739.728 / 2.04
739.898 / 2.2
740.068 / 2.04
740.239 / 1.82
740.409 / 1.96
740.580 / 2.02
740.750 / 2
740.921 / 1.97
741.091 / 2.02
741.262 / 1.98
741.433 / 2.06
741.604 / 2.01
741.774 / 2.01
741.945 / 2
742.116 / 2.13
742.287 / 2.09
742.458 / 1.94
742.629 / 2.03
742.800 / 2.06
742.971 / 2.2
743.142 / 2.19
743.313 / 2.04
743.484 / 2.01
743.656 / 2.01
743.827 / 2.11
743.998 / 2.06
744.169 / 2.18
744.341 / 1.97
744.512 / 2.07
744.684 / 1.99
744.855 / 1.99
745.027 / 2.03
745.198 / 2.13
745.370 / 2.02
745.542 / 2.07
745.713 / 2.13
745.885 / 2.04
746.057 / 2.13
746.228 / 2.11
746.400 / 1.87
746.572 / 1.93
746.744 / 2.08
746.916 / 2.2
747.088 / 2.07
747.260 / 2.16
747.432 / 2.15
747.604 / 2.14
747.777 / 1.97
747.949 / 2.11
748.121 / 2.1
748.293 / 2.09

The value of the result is 0.04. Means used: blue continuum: 1.96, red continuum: 2.05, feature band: 1.96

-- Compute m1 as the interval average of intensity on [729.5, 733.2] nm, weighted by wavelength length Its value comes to 1.89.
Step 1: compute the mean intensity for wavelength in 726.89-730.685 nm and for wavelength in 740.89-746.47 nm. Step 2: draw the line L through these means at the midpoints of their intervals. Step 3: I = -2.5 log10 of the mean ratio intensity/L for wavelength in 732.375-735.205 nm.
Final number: -0.02 mag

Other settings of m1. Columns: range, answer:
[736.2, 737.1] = 1.95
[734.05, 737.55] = 1.96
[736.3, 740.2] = 2.02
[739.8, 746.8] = 2.04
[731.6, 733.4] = 1.89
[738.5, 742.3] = 2.02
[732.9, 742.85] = 2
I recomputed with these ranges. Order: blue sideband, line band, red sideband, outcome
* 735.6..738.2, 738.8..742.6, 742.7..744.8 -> 0.00 mag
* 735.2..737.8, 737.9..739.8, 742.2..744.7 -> -0.03 mag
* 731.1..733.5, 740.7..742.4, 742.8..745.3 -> 0.00 mag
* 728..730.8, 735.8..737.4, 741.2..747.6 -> 0.01 mag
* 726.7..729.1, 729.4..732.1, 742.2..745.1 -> -0.01 mag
